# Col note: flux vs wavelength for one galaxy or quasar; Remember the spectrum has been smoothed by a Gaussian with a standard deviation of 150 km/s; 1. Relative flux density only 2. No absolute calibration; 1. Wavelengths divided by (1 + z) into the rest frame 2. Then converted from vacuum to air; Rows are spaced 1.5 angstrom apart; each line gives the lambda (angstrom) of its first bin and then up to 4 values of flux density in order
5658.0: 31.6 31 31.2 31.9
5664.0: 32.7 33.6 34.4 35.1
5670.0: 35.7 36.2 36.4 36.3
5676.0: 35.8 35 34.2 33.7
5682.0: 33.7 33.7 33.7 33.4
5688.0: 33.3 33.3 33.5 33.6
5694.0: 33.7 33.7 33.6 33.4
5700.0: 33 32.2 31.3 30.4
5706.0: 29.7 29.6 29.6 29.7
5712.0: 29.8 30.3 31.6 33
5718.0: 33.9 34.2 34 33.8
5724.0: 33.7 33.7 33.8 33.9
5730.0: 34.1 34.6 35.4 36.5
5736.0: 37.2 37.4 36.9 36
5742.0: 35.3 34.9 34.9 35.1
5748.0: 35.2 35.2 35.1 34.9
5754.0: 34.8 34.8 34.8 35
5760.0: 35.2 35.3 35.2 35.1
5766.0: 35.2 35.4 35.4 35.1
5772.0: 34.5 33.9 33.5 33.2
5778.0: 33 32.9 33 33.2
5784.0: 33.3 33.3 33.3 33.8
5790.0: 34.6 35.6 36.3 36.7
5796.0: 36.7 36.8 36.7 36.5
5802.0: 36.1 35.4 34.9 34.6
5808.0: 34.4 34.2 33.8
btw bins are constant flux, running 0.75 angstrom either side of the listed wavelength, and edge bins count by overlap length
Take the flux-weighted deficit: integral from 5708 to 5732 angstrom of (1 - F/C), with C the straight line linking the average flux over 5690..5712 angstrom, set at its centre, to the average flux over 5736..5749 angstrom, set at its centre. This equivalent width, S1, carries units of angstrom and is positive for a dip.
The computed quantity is 0.7 angstrom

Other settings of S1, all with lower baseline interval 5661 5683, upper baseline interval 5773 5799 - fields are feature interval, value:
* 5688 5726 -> 2.33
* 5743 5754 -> -0.20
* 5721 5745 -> -0.47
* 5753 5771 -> -0.37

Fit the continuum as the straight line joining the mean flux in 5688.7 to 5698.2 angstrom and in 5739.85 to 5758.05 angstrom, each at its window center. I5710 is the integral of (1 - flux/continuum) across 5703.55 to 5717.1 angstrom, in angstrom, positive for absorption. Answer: 1.4 angstrom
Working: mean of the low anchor 33.6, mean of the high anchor 35.1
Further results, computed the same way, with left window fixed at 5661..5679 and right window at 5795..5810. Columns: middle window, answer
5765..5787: 0.96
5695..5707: 0.97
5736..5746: -0.22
